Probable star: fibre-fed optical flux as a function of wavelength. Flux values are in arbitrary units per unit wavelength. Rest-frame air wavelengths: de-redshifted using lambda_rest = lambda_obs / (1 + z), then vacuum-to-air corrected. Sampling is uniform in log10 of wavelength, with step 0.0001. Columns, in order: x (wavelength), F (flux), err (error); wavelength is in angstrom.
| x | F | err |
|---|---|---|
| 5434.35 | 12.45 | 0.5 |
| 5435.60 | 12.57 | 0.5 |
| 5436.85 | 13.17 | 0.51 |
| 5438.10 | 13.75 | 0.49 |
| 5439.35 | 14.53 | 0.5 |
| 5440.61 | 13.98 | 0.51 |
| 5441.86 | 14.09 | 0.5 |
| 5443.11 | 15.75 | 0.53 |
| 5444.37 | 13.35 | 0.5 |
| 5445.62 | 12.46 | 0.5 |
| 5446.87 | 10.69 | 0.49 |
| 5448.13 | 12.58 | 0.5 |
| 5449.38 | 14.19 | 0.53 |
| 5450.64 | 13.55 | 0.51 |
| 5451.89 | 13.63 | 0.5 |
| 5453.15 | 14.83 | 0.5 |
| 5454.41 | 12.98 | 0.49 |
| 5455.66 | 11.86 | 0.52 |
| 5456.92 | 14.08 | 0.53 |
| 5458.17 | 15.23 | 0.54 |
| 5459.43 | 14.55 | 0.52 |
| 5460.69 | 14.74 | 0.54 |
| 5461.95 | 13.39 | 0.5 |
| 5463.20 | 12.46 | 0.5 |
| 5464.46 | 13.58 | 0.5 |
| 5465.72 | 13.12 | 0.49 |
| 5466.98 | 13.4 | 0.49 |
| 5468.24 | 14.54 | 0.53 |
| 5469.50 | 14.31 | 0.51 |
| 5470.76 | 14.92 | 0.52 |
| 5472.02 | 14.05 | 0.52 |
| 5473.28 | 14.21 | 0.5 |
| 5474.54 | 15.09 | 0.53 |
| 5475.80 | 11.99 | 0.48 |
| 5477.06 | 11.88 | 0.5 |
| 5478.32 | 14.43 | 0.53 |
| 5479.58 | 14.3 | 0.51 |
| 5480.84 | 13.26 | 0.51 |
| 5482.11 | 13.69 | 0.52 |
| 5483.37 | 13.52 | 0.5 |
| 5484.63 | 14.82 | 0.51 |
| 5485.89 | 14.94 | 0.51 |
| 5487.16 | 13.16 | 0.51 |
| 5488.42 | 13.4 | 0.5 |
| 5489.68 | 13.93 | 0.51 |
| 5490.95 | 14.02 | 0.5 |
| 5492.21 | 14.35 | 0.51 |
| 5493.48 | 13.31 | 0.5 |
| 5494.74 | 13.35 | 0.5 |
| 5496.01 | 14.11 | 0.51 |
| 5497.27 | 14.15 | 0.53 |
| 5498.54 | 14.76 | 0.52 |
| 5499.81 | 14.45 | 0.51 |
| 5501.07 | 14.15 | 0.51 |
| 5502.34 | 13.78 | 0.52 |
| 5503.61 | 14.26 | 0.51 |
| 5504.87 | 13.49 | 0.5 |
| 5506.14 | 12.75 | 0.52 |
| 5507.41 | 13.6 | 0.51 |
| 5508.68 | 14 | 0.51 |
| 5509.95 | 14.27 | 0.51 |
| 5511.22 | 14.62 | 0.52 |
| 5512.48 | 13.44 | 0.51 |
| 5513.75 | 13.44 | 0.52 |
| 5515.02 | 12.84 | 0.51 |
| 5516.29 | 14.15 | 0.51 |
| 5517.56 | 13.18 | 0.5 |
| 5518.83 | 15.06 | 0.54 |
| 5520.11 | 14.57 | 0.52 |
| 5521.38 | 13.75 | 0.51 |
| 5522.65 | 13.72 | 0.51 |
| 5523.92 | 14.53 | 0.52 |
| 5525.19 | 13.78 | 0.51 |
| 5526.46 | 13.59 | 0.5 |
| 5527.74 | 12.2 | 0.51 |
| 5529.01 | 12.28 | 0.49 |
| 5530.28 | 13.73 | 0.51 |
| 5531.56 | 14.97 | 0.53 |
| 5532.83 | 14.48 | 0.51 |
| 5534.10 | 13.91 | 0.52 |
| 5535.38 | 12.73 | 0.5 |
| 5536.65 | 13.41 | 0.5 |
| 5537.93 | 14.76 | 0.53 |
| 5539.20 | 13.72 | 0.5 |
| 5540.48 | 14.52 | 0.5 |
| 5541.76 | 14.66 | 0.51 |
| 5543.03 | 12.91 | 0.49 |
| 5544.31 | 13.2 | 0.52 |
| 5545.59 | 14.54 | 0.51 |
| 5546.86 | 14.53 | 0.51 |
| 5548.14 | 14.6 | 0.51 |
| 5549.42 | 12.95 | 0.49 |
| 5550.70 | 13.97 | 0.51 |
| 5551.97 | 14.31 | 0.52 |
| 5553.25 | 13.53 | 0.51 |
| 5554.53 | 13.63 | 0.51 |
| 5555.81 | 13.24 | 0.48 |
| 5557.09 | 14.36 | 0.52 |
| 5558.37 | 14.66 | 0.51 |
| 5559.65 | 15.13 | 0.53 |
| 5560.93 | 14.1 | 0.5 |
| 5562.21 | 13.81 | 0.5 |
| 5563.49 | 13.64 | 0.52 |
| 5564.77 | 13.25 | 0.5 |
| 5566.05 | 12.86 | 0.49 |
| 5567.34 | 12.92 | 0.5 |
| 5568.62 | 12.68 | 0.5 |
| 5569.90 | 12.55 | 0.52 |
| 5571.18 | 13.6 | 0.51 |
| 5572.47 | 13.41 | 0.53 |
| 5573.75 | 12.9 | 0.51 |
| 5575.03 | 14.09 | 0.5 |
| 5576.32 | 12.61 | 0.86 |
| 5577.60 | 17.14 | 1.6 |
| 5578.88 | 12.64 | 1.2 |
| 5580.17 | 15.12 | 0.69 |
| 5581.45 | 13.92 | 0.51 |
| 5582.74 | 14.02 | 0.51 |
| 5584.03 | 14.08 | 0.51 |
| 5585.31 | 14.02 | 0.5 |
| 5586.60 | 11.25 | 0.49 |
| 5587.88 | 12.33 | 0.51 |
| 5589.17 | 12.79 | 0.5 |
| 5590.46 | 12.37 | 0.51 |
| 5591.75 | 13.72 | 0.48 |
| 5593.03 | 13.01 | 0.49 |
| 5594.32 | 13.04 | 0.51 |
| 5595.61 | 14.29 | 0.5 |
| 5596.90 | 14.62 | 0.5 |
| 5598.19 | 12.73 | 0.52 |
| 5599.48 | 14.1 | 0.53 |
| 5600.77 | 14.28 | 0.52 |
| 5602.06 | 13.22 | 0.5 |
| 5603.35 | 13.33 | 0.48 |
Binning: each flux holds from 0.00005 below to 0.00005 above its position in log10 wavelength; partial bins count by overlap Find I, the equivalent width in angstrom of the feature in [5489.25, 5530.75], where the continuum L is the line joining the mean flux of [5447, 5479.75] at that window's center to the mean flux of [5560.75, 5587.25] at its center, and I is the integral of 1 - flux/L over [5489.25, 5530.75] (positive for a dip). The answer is -0.5 angstrom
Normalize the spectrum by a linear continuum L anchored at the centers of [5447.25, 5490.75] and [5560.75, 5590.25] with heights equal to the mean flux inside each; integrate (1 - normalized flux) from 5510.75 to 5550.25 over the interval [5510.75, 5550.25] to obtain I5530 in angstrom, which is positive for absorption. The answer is -0.73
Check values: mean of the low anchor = 13.8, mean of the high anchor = 13.4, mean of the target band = 13.8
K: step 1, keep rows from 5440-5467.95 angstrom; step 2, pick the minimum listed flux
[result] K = 10.69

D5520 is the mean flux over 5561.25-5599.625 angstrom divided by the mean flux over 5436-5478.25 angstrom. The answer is 0.98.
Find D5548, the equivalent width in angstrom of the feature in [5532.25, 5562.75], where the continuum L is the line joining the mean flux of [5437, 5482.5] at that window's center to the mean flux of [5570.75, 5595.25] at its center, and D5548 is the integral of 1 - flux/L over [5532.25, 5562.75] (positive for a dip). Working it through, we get -1.0 angstrom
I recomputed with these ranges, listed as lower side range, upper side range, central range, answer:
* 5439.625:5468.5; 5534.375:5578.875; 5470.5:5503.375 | -0.6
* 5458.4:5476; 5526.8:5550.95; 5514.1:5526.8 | -0.1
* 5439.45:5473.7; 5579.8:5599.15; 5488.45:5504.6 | -0.5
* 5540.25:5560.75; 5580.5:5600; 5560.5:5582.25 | 0.1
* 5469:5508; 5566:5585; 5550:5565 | -0.3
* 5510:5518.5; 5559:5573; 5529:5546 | -0.4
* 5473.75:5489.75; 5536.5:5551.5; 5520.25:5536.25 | 0.3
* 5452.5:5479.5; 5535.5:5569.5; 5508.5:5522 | -0.1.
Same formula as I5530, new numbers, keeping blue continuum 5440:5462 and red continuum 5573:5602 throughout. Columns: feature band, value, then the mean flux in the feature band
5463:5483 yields -0.10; 13.7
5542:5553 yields -0.23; 13.9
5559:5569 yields 0.02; 13.6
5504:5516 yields 0.00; 13.6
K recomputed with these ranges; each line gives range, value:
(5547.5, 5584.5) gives 12.55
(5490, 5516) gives 12.75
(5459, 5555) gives 11.88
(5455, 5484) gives 11.86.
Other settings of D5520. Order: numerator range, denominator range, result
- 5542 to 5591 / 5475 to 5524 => 0.99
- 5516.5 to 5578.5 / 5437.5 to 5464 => 1.01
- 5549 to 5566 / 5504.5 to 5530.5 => 1.02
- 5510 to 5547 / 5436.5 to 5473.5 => 1.01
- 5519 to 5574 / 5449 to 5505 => 0.99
